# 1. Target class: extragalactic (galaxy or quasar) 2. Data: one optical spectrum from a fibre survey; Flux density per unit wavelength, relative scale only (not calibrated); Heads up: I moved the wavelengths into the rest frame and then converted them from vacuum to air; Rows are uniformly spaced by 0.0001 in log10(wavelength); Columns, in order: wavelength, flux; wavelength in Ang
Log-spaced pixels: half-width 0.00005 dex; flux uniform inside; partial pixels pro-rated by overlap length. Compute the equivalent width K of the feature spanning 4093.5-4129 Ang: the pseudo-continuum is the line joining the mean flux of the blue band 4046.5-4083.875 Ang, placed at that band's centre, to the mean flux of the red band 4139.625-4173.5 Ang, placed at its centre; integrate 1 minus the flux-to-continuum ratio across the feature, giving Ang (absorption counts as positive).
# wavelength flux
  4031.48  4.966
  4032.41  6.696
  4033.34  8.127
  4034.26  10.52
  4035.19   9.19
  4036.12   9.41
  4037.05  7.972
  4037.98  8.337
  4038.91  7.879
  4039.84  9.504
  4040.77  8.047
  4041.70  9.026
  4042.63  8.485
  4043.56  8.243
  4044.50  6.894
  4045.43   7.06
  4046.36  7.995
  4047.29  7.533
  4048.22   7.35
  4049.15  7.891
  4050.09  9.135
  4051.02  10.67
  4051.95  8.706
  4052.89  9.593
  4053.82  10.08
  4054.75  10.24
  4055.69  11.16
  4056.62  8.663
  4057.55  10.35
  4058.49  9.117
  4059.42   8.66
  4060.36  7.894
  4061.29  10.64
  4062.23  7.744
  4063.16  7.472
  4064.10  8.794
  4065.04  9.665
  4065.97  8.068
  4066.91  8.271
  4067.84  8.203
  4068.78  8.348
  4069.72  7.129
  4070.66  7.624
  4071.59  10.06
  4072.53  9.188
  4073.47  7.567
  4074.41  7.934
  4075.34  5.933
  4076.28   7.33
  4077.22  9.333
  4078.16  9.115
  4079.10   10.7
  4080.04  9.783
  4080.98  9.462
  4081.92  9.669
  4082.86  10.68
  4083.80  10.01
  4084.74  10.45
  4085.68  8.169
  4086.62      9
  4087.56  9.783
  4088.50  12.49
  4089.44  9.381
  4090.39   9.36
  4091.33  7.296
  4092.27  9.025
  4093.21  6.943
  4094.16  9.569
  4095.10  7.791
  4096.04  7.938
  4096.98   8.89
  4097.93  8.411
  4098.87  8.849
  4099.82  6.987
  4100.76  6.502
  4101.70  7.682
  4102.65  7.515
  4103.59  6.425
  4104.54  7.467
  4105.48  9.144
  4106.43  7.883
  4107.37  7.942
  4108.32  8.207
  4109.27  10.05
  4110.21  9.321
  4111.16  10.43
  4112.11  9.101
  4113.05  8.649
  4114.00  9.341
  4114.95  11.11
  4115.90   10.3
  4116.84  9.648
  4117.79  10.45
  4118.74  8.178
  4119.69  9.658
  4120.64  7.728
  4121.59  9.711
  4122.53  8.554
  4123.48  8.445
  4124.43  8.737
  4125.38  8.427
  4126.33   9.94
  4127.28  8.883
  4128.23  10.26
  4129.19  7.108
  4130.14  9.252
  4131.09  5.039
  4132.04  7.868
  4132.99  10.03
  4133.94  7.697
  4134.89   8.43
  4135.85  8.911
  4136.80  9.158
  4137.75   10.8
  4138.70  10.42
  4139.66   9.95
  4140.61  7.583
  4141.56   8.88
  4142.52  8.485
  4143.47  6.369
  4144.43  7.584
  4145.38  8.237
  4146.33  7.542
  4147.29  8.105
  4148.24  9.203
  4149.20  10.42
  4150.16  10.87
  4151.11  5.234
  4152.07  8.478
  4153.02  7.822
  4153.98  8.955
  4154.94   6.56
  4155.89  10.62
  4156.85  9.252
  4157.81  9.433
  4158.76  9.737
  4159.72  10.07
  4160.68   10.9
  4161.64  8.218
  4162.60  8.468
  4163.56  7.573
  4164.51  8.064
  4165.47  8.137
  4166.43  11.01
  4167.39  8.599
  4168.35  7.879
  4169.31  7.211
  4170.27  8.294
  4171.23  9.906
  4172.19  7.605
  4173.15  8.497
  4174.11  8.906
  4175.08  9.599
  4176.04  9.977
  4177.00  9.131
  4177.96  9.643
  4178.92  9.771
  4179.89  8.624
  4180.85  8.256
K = 0.0 Ang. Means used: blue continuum 8.87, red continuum 8.59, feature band 8.74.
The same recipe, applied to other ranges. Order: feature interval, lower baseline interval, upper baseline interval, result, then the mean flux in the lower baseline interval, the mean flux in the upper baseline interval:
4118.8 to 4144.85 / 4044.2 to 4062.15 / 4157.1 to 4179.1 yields 0.9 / 8.92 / 8.98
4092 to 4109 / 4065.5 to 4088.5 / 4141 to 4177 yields 1.7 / 8.9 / 8.67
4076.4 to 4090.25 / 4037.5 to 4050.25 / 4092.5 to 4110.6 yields -2.9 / 8.07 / 8.09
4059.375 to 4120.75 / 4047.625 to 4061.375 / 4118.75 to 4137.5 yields 1.4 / 9.29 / 8.64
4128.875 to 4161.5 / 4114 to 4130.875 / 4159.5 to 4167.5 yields 1.3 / 9.14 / 8.99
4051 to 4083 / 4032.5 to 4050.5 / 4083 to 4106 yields -1.9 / 8.31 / 8.57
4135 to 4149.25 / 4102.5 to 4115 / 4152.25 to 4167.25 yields 0.3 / 8.71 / 8.97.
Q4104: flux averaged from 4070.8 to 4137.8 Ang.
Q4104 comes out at 8.81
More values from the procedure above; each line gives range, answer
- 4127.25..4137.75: 8.51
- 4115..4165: 8.79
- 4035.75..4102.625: 8.71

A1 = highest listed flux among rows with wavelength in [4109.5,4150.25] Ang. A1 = 11.11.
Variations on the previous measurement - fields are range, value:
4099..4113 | 10.43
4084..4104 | 12.49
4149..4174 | 11.01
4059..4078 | 10.64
